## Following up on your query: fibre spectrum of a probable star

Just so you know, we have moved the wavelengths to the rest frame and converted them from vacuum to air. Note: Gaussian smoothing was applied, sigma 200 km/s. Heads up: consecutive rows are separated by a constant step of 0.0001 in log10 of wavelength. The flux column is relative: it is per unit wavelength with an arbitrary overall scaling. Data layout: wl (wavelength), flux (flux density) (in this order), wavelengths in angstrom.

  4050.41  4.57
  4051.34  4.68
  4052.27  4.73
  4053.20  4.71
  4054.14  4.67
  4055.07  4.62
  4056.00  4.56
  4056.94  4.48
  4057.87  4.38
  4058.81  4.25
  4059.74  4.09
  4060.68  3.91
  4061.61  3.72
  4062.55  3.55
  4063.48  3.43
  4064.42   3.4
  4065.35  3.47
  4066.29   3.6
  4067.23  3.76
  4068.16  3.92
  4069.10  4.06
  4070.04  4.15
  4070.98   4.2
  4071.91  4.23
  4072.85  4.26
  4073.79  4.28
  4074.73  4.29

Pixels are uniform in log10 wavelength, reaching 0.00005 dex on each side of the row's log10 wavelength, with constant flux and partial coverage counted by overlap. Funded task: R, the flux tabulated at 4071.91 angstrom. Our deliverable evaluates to 4.23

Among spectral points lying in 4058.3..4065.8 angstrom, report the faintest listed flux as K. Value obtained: 3.4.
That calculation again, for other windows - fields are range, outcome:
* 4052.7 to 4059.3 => 4.25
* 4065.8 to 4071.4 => 3.6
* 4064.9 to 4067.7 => 3.47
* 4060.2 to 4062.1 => 3.72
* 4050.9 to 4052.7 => 4.68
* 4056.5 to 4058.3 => 4.38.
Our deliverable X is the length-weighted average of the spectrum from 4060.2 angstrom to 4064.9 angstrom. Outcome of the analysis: 3.6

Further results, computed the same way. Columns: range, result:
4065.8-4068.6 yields 3.76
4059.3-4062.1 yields 3.9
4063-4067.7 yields 3.54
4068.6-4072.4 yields 4.15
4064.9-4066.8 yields 3.53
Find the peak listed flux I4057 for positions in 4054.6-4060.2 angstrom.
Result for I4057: 4.62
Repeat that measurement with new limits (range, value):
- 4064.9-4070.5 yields 4.15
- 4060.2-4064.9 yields 3.91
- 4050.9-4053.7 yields 4.73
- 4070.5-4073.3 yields 4.26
